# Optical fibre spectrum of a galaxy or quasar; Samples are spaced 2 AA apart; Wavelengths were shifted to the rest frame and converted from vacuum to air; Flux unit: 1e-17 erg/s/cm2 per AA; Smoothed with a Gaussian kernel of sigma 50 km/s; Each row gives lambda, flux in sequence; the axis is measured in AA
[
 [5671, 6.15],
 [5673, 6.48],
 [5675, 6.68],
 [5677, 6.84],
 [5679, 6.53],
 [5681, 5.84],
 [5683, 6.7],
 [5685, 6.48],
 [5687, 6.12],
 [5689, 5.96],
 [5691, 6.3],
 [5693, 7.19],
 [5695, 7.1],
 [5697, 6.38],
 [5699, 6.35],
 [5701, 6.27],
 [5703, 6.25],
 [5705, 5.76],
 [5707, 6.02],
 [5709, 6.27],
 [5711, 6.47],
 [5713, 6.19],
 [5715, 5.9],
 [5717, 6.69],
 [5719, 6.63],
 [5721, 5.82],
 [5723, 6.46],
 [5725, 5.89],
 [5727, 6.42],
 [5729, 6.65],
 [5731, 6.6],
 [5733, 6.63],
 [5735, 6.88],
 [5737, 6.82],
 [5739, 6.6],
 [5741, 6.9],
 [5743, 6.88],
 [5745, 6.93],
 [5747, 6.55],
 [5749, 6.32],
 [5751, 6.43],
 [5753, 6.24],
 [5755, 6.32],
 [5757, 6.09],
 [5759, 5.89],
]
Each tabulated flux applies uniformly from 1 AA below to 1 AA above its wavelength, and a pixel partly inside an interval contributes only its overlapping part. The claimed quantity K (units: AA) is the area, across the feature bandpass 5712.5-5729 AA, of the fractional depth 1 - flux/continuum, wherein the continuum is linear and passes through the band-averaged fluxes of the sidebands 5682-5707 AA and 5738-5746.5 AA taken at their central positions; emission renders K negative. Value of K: 0.86 AA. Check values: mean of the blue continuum 6.39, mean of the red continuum 6.81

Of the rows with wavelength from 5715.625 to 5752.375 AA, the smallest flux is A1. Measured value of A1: 5.82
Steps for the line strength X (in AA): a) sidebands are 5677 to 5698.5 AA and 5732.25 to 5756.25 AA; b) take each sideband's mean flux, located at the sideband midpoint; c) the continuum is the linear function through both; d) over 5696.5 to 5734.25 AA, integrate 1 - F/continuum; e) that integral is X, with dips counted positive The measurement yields 1.4 AA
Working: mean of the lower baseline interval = 6.48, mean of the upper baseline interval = 6.62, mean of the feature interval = 6.3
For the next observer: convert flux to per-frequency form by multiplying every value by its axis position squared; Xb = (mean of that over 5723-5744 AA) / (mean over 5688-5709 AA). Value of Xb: 1.05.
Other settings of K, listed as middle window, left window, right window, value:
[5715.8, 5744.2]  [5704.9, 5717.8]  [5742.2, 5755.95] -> -0.88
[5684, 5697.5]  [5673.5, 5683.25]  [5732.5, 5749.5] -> 0.08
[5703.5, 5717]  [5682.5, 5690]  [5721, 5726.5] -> 0.08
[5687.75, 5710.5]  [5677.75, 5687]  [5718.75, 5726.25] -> -0.24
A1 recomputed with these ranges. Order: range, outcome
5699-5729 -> 5.76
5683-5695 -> 5.96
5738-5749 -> 6.32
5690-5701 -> 6.27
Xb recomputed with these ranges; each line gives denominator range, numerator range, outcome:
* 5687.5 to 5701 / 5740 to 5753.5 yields 1.04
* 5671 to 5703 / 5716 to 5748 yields 1.03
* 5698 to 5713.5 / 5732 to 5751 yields 1.10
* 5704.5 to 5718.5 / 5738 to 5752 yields 1.08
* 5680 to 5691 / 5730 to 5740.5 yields 1.10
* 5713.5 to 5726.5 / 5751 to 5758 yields 1.01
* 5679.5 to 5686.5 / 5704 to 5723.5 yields 0.99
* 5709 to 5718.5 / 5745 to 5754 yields 1.03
